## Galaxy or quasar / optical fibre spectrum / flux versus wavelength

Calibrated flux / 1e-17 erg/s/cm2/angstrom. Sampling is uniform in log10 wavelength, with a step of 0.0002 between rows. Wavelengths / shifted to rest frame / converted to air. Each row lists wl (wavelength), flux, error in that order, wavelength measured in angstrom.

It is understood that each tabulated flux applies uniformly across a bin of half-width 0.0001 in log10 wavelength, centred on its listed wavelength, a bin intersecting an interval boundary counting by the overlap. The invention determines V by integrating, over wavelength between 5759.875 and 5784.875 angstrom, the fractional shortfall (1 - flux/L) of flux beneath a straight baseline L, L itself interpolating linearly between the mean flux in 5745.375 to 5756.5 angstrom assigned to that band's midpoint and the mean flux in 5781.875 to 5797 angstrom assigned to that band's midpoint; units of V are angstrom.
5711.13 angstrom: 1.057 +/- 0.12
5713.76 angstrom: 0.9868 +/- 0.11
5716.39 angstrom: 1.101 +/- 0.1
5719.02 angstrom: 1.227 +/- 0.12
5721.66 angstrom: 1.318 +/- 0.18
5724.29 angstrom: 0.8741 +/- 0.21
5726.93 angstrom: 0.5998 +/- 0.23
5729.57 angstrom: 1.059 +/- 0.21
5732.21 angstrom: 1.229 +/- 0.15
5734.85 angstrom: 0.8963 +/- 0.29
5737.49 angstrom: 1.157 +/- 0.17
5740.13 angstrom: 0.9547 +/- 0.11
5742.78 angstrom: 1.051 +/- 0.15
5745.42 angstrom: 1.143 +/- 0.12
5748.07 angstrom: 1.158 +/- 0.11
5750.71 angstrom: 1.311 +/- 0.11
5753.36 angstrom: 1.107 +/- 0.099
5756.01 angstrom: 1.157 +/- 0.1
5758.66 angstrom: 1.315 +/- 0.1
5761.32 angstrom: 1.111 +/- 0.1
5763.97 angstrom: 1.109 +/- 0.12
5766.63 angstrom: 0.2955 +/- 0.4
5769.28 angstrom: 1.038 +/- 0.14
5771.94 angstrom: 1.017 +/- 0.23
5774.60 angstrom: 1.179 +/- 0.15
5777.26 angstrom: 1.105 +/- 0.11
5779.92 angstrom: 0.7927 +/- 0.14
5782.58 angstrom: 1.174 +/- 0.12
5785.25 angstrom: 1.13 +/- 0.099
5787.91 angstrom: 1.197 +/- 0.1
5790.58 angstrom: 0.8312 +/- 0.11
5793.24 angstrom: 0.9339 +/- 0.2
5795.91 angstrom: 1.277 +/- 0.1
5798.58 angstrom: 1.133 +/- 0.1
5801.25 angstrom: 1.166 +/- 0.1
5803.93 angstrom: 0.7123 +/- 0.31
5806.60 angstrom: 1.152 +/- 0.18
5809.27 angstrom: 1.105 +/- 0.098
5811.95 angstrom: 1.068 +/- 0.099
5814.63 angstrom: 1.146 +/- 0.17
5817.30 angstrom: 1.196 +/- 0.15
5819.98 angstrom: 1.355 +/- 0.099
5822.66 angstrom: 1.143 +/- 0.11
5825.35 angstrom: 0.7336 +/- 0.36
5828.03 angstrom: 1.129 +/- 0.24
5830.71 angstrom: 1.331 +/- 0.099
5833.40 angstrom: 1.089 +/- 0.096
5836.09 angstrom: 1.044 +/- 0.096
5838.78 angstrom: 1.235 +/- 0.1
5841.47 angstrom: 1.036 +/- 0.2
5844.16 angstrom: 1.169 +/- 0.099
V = 3.1 angstrom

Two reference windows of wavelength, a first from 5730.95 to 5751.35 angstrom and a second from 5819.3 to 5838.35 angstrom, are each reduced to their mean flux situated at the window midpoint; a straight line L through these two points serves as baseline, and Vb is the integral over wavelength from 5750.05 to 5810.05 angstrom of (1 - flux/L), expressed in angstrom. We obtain 2.9 angstrom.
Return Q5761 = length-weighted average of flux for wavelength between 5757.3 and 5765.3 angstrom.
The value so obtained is 1.18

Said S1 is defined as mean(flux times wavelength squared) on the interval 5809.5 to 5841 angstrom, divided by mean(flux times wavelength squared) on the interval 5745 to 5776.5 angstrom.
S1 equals 1.07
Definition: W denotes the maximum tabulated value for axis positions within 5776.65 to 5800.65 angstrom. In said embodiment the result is 1.277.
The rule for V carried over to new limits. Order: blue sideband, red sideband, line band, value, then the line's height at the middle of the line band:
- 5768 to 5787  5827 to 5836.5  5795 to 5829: 0.77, 1.12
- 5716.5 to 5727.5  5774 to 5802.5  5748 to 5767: -0.73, 1.06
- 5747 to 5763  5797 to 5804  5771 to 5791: 0.99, 1.12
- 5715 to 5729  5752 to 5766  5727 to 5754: -0.28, 1.07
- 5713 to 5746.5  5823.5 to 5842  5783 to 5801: -0.36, 1.07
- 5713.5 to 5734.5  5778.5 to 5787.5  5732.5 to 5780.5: -0.44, 1.05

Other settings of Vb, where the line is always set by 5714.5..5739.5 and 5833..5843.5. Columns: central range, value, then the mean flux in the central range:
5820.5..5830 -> 0.39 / 1.05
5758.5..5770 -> 1.41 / 0.935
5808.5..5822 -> -1.00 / 1.18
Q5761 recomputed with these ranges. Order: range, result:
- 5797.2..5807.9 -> 1.04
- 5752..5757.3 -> 1.13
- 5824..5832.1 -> 1.06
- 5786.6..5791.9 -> 1.01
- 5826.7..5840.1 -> 1.17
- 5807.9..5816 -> 1.11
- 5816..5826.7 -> 1.11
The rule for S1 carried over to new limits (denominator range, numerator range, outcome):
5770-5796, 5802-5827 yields 1.03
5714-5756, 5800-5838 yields 1.05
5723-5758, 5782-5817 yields 1.04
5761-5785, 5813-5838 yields 1.17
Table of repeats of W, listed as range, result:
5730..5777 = 1.315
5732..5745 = 1.229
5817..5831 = 1.355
